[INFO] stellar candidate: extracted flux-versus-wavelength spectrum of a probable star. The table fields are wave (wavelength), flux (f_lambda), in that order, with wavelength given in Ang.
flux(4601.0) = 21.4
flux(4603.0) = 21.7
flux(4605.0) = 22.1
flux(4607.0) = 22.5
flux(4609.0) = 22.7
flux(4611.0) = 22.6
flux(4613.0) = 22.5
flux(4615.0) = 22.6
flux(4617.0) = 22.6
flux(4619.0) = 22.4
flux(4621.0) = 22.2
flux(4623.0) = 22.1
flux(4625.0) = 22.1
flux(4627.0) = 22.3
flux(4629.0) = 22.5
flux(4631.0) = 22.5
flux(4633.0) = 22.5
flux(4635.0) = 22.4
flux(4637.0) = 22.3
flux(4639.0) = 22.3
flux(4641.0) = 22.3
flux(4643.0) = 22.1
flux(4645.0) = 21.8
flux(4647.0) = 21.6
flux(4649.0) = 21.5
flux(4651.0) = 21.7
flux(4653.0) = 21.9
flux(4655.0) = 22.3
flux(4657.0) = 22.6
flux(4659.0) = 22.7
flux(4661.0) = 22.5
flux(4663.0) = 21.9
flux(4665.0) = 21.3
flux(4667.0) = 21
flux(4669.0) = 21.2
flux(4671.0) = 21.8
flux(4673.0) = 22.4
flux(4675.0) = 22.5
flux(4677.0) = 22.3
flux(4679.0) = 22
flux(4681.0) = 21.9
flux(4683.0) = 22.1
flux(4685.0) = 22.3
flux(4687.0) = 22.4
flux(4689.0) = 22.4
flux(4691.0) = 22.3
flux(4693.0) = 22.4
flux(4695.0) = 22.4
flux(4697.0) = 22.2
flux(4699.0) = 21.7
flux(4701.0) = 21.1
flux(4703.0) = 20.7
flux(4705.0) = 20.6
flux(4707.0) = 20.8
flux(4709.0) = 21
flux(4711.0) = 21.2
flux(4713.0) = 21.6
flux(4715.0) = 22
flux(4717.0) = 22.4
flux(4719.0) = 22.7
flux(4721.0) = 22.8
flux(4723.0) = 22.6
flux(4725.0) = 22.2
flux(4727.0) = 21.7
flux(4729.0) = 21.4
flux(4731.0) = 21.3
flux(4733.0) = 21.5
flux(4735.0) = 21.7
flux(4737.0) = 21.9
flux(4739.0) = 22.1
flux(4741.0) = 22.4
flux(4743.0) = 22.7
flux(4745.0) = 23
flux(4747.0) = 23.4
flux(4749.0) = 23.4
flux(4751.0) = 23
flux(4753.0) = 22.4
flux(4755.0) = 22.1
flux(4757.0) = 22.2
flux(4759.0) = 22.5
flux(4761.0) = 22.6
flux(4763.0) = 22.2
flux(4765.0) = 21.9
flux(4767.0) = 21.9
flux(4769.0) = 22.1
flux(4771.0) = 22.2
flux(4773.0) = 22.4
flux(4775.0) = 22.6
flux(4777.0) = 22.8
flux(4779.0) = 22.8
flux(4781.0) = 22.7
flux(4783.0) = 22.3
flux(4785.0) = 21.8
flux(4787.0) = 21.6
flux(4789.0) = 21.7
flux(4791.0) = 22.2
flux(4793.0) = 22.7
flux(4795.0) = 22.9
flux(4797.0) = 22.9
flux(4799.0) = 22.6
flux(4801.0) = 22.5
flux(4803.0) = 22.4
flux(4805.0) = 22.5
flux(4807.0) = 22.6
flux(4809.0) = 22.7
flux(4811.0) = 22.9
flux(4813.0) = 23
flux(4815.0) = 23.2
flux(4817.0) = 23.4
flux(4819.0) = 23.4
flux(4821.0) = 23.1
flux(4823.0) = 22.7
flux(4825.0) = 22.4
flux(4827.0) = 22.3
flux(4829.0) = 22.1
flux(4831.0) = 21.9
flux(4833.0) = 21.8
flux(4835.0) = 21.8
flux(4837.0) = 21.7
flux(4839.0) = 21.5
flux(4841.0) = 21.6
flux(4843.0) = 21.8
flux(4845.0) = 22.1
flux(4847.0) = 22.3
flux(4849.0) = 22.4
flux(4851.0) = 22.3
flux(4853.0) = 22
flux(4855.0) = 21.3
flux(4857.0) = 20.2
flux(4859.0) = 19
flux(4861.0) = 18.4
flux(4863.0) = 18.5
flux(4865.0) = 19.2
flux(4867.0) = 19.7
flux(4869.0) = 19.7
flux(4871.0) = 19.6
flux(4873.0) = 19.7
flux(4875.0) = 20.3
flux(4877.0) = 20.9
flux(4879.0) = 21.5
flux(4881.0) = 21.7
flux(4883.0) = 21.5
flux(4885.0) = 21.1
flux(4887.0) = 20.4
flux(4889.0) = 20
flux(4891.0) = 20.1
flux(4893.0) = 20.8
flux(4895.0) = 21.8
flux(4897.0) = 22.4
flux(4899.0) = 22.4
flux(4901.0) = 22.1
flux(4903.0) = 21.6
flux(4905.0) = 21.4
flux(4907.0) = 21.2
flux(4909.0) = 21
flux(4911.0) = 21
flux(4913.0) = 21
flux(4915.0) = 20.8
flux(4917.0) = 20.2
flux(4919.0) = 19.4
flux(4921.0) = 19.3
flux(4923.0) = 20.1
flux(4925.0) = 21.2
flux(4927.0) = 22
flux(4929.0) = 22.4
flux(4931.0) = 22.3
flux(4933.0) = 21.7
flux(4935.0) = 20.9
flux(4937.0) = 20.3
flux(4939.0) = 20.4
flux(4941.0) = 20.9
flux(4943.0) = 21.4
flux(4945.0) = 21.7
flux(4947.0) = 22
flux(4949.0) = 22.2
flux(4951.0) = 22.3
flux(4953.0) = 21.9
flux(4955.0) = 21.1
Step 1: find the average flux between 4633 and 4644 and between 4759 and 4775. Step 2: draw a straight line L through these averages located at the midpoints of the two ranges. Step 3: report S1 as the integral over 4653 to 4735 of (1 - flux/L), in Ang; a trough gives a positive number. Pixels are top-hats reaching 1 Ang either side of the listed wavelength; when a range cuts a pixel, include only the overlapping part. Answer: 1.4 Ang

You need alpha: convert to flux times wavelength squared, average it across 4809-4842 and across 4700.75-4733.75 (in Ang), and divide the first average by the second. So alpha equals 1.08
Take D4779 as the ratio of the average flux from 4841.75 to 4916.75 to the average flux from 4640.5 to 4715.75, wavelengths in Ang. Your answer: 1.0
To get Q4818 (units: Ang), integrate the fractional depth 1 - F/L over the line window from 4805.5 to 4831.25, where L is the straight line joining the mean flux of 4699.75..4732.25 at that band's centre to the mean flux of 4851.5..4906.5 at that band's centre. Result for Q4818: -2.14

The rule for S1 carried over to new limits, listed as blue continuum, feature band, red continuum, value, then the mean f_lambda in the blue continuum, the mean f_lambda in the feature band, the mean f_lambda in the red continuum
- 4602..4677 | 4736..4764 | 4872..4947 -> -1.10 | 22.2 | 22.6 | 21.1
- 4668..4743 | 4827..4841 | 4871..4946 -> -0.31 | 21.9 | 21.8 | 21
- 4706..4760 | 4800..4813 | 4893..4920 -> -0.52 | 22.1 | 22.6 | 21.2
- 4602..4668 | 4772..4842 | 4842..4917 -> -3.85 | 22.2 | 22.4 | 20.9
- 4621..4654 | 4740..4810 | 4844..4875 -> -4.68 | 22.1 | 22.5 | 20.4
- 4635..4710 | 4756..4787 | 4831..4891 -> -1.40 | 21.9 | 22.3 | 20.8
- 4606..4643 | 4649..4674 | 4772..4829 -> 0.58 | 22.4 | 21.9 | 22.6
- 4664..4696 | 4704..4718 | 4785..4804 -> 0.48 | 22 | 21.4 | 22.4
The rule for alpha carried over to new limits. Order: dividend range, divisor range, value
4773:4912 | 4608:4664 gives 1.06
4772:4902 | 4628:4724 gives 1.06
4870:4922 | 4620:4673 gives 1.05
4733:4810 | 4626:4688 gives 1.07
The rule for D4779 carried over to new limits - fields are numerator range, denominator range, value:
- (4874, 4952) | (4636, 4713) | 0.97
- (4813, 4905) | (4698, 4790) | 0.97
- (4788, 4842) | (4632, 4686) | 1.02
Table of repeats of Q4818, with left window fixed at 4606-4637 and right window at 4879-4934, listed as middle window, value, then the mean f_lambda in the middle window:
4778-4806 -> -1.0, 22.4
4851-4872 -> 1.4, 19.9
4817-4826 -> -0.6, 23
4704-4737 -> 0.4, 21.7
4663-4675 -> 0.3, 21.6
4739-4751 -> -0.6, 22.9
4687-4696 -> -0.1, 22.4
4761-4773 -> -0.2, 22.1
